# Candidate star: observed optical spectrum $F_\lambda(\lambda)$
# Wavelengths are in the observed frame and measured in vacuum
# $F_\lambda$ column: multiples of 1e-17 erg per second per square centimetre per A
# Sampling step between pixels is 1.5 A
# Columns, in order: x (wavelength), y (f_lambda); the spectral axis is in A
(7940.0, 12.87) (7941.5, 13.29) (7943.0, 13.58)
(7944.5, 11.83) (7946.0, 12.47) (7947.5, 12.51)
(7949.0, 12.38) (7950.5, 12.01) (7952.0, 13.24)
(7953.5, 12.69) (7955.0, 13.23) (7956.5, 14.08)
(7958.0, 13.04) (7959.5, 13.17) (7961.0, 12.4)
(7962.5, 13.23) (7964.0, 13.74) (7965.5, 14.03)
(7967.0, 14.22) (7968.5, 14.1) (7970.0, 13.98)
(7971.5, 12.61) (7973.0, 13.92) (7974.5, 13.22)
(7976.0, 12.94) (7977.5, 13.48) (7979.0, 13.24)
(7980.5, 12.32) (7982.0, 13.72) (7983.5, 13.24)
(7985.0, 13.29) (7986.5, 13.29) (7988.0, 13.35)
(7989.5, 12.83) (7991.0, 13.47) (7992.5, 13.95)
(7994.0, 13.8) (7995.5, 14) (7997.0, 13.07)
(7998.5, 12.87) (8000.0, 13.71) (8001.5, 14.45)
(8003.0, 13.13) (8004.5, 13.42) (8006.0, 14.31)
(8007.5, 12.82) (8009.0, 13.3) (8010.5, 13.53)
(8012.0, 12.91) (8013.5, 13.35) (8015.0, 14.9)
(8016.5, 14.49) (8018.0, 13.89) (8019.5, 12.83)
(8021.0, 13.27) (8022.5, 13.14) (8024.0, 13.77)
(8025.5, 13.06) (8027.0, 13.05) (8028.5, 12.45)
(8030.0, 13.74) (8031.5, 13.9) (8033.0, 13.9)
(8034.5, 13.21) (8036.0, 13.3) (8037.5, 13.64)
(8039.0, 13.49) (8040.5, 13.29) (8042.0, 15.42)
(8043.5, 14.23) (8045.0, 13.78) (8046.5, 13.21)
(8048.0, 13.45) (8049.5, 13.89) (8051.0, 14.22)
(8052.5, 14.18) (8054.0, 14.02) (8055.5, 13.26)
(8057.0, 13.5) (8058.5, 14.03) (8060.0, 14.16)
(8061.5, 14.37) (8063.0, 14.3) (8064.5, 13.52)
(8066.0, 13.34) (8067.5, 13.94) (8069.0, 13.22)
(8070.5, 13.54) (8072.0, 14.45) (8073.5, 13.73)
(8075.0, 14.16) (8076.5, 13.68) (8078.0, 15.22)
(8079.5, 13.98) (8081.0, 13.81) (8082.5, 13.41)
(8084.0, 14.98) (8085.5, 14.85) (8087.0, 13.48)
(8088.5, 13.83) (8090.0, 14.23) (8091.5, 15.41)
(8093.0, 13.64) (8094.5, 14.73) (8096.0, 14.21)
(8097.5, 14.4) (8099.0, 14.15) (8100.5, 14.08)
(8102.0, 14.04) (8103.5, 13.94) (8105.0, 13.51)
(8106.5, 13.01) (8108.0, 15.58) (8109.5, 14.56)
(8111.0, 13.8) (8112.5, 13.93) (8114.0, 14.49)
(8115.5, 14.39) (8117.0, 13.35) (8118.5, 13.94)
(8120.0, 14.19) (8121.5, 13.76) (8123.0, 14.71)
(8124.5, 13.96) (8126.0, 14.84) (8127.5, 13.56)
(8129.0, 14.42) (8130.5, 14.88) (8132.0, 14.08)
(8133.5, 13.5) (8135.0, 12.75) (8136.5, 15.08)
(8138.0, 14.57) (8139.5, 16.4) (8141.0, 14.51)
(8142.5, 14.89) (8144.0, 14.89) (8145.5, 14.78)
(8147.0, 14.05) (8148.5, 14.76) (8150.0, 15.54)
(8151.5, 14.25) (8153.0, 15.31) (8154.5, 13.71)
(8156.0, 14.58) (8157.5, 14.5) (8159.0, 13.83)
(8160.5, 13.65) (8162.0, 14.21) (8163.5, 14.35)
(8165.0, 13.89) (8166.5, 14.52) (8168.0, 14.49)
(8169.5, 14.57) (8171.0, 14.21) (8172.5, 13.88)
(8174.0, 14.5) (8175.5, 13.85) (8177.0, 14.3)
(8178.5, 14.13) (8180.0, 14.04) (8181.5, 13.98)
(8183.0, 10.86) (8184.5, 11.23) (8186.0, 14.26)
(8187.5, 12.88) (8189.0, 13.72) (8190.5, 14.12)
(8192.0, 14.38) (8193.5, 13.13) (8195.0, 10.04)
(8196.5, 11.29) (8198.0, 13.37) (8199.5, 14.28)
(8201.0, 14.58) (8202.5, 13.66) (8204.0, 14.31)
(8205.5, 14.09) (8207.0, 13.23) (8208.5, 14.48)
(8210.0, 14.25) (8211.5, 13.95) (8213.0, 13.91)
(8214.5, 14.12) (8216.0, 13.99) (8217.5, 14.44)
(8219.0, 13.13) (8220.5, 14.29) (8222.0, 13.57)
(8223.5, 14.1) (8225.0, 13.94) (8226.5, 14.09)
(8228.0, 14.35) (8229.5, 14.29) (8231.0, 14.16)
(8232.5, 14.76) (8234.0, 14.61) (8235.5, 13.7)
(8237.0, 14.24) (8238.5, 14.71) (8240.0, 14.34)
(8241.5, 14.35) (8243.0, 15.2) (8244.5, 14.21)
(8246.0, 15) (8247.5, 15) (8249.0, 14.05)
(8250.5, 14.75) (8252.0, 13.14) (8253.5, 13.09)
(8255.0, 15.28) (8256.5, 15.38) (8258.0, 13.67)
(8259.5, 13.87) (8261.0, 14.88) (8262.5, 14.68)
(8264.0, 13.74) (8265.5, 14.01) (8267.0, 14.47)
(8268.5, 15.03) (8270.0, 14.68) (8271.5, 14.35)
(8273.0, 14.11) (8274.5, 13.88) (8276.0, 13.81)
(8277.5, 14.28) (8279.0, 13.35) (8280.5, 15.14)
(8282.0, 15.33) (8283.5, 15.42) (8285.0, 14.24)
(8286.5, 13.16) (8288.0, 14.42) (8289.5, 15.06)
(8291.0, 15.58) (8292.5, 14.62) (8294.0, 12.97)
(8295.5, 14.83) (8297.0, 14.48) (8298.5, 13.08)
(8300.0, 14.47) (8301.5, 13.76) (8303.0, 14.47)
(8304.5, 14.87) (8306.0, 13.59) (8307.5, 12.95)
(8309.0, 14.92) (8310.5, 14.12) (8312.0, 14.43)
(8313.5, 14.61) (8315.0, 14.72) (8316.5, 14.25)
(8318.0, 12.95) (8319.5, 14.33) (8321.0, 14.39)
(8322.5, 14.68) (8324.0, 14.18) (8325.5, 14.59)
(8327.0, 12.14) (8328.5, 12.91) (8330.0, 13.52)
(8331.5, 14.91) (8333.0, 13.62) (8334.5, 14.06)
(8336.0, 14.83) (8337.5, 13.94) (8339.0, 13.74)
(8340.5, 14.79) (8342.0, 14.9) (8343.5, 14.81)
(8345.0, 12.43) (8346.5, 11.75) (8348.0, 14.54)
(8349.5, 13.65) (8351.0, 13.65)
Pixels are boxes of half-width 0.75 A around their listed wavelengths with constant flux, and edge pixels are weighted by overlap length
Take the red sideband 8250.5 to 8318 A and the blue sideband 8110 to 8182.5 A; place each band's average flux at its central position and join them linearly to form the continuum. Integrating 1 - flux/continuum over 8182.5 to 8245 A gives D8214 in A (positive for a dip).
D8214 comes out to 2.2 A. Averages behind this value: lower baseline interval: 14.3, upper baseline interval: 14.3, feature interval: 13.8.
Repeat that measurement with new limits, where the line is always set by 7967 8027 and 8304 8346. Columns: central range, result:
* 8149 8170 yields -0.96 A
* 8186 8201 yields 0.71 A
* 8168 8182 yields -0.40 A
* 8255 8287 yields -0.98 A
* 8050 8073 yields -0.49 A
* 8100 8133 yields -1.09 A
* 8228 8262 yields -1.18 A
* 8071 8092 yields -0.91 A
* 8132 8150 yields -1.12 A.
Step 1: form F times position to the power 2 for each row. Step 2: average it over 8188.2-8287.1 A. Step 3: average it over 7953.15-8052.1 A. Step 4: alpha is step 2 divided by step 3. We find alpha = 1.11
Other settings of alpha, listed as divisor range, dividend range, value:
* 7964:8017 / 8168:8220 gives 1.06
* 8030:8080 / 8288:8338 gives 1.09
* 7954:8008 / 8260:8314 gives 1.15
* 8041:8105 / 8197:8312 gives 1.06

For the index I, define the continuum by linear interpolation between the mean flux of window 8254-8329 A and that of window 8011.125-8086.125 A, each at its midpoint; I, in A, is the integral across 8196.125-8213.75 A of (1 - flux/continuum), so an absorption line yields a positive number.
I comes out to 0.3 A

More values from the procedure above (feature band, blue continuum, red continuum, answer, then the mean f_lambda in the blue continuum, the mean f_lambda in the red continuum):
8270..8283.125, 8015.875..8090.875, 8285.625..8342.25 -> -0.22 A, 13.8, 14.1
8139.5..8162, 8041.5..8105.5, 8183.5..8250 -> -0.99 A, 14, 13.9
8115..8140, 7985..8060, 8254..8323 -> -0.63 A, 13.6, 14.3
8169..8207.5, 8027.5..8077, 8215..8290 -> 1.76 A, 13.8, 14.3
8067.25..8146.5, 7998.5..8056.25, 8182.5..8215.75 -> -4.11 A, 13.6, 13.4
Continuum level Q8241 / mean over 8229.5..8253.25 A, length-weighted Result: 14.4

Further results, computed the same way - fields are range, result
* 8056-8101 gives 14.1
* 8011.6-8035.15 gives 13.5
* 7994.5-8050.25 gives 13.6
